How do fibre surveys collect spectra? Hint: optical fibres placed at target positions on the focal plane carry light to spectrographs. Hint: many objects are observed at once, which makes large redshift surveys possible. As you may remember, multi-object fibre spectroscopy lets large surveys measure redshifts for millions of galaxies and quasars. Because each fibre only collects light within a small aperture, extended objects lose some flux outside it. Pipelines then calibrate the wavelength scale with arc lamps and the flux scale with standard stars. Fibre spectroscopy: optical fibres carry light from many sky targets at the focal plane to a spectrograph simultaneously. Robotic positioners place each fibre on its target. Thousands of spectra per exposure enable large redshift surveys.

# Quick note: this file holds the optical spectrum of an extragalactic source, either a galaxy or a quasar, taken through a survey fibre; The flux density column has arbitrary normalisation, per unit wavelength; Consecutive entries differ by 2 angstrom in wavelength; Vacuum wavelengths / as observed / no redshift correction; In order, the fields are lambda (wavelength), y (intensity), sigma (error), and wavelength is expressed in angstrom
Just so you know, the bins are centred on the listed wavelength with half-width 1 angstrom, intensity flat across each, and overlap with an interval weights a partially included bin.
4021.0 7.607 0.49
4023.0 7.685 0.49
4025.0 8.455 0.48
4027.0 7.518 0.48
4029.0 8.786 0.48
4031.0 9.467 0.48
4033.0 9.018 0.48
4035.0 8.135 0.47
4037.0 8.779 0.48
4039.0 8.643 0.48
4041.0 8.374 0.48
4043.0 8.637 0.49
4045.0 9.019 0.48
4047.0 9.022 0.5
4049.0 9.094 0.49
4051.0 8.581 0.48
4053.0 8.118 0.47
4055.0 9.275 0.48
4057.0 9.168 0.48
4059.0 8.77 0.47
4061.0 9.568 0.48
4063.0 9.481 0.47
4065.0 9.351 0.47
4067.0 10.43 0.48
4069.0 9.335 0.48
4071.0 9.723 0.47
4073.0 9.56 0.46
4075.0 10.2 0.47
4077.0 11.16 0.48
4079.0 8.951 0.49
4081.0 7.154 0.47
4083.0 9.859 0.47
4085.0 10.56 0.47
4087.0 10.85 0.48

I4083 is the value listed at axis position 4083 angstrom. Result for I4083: 9.859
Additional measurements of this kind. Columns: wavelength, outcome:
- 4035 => 8.135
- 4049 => 9.094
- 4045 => 9.019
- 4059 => 8.77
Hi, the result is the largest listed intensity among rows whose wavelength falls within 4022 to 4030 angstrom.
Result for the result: 8.786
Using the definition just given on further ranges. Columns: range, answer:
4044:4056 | 9.275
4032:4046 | 9.019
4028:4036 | 9.467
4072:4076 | 10.2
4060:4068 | 10.43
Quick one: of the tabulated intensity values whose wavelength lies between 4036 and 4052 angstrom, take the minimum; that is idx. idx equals 8.374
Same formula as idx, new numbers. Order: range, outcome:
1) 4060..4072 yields 9.335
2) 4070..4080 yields 8.951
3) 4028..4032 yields 8.786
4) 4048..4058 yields 8.118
